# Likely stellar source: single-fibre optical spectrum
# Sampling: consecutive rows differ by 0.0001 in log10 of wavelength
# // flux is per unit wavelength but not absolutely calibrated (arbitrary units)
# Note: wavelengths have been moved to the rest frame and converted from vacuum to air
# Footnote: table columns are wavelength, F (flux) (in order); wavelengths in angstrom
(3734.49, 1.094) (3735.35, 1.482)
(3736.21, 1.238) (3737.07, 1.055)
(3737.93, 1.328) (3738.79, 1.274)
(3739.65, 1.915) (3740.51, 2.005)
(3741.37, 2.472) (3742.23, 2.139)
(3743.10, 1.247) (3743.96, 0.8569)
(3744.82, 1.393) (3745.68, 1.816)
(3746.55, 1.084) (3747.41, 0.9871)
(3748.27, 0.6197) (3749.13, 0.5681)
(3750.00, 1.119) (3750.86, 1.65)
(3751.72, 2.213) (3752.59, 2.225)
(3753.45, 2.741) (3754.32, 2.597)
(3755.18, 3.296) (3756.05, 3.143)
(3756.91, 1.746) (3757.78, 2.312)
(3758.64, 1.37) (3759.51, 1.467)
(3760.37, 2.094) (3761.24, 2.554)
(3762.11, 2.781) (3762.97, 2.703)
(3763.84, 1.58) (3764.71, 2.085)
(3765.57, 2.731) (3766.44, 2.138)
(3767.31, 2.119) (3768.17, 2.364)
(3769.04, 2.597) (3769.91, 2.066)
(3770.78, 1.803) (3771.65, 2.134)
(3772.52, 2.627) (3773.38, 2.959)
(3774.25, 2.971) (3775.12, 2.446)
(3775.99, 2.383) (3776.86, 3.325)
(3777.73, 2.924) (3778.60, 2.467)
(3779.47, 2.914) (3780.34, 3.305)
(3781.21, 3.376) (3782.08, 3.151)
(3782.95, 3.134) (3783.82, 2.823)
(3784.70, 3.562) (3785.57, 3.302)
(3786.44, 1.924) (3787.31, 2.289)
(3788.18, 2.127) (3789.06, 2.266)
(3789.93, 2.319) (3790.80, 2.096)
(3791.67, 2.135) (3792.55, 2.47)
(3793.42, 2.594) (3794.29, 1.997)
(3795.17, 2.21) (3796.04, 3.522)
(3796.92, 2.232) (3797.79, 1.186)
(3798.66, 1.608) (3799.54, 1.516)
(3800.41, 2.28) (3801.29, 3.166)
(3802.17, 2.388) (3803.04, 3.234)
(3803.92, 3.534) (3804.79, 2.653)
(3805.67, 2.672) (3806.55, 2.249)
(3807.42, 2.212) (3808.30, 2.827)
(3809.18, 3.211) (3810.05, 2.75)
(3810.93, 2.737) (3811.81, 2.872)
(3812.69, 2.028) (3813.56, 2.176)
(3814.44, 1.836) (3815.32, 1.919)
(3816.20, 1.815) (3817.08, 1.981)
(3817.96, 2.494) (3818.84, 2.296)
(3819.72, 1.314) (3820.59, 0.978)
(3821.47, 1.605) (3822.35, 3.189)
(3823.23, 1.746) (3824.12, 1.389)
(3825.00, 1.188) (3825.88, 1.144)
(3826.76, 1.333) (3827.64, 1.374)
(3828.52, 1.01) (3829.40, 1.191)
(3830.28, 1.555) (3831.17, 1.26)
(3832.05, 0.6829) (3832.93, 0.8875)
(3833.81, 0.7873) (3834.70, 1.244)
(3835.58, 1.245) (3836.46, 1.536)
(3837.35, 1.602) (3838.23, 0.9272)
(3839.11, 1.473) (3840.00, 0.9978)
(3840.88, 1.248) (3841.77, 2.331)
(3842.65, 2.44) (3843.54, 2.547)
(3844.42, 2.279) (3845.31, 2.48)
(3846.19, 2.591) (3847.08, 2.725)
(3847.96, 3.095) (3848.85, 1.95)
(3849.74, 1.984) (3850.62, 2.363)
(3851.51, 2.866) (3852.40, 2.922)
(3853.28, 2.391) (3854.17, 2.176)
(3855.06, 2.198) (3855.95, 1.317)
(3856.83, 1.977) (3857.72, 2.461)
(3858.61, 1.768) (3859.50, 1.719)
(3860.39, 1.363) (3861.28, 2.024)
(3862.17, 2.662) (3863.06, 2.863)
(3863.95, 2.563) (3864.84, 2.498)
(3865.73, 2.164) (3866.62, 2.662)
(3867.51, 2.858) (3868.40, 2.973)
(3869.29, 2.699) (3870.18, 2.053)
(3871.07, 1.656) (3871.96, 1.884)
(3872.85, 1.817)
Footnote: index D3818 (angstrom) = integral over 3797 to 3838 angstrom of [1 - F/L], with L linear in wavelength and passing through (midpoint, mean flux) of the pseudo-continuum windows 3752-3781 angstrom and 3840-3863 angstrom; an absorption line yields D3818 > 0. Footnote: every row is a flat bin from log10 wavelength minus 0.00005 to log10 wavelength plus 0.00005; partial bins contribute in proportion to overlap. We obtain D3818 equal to 7.4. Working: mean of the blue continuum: 2.46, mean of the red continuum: 2.22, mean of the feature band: 1.91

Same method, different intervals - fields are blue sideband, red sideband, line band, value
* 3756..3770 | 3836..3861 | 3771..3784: -4.0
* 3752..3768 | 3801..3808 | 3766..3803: 0.5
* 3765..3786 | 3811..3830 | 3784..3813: -3.6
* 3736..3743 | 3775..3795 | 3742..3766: 1.4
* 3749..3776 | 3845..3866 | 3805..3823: 0.2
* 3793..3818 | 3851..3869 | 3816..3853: 9.3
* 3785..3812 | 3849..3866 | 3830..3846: 5.2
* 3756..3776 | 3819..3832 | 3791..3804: -3.8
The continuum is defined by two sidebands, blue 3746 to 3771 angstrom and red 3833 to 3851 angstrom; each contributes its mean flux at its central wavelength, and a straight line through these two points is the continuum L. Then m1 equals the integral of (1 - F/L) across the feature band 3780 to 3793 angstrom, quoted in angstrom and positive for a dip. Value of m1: -4.63 angstrom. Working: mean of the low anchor 2.03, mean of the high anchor 1.87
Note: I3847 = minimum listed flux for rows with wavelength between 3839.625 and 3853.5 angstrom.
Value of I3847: 0.9978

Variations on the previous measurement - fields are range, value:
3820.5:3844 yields 0.6829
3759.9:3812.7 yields 1.186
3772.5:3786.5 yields 1.924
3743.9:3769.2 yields 0.5681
